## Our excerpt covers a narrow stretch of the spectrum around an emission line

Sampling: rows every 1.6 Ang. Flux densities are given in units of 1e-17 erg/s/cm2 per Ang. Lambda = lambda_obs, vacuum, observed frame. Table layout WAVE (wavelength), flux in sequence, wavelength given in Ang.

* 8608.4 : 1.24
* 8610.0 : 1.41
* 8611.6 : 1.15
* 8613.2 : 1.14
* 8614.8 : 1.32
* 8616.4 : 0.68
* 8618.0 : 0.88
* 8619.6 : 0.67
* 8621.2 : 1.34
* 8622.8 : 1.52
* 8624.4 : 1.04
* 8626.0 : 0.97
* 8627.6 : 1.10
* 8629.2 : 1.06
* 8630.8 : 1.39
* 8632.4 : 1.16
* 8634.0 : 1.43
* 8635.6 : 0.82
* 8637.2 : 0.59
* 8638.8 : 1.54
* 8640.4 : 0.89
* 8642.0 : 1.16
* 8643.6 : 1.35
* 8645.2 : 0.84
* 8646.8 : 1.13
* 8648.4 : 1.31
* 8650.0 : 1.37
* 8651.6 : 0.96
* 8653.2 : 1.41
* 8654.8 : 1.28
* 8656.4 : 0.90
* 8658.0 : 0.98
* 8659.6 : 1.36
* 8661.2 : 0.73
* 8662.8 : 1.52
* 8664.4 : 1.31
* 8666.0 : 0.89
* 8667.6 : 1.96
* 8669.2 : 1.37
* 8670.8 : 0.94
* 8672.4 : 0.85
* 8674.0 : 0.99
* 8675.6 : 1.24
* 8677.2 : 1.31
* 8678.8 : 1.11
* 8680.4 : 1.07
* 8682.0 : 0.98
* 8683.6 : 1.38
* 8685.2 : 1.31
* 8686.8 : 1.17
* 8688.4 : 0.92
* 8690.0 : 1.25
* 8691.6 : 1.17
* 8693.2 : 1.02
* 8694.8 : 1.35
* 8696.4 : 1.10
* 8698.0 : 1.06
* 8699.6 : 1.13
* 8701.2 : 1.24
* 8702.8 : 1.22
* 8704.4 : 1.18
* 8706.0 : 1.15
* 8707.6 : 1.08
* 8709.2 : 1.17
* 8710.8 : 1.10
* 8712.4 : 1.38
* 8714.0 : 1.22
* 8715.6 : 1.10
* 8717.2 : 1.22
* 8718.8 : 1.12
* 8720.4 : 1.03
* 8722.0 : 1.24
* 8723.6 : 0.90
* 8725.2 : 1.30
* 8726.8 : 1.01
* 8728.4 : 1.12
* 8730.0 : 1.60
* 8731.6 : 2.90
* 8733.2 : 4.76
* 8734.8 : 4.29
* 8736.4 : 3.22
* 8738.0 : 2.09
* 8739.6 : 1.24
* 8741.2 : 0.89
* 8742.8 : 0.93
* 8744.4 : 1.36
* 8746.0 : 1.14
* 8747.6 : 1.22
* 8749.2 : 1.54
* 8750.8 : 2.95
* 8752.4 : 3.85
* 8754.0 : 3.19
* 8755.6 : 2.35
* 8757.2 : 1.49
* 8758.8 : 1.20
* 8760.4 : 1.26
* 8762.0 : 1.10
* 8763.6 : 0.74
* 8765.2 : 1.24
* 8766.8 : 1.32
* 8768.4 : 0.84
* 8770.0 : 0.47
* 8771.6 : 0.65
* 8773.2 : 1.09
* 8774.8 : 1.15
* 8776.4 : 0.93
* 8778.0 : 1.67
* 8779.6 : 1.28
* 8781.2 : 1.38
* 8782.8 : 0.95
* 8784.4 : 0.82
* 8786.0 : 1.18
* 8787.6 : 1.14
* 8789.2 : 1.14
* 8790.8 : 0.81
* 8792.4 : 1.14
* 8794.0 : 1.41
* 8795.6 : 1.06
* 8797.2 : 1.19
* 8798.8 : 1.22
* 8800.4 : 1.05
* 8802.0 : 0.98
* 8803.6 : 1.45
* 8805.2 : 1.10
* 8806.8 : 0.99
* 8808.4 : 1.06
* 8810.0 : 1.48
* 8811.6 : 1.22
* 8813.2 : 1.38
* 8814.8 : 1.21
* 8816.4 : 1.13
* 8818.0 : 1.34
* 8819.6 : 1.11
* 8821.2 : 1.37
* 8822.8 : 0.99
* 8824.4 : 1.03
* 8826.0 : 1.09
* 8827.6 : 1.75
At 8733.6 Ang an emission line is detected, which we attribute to [S II]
